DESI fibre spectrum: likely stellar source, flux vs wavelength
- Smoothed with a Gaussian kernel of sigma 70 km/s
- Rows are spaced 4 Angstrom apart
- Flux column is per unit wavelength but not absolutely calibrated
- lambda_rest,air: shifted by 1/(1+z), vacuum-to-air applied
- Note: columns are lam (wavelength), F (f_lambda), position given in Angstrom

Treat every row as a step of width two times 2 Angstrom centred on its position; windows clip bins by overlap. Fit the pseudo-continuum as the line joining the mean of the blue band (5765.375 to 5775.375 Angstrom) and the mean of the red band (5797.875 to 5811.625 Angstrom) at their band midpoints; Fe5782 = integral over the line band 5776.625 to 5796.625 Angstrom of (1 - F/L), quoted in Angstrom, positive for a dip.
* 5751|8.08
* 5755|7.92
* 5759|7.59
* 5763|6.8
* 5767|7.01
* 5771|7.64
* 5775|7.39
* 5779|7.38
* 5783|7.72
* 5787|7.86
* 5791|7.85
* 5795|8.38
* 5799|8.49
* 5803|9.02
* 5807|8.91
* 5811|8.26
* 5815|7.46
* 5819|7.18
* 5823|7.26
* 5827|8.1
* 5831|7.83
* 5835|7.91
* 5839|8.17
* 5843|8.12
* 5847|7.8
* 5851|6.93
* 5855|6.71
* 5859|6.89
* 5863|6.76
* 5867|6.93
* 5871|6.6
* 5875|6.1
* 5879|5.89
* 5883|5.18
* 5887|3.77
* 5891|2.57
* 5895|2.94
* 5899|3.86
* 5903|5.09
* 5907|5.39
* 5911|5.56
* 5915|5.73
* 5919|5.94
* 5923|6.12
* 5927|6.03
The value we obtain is 0.5 Angstrom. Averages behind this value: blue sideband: 7.35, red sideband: 8.72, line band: 7.82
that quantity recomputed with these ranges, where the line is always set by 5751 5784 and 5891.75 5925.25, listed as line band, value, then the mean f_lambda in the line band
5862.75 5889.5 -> -0.9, 5.77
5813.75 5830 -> -2.5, 7.52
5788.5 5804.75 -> -3.4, 8.41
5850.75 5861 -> -1.6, 6.83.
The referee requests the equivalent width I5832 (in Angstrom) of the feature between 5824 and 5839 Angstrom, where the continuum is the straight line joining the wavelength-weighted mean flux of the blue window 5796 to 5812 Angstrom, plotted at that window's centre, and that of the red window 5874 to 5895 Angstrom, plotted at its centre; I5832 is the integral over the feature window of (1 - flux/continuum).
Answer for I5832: -1.5 Angstrom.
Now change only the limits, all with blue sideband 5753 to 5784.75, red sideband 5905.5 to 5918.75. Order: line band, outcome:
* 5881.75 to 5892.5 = 3.87 Angstrom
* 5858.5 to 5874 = -1.36 Angstrom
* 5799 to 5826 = -4.59 Angstrom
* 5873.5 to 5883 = 0.36 Angstrom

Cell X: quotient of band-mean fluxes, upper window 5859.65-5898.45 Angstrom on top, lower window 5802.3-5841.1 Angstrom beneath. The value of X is 0.65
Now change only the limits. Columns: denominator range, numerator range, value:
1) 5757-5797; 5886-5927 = 0.63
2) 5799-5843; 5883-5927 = 0.59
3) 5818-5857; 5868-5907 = 0.63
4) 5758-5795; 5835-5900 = 0.80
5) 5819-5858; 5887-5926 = 0.63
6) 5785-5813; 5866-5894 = 0.61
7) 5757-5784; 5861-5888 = 0.81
